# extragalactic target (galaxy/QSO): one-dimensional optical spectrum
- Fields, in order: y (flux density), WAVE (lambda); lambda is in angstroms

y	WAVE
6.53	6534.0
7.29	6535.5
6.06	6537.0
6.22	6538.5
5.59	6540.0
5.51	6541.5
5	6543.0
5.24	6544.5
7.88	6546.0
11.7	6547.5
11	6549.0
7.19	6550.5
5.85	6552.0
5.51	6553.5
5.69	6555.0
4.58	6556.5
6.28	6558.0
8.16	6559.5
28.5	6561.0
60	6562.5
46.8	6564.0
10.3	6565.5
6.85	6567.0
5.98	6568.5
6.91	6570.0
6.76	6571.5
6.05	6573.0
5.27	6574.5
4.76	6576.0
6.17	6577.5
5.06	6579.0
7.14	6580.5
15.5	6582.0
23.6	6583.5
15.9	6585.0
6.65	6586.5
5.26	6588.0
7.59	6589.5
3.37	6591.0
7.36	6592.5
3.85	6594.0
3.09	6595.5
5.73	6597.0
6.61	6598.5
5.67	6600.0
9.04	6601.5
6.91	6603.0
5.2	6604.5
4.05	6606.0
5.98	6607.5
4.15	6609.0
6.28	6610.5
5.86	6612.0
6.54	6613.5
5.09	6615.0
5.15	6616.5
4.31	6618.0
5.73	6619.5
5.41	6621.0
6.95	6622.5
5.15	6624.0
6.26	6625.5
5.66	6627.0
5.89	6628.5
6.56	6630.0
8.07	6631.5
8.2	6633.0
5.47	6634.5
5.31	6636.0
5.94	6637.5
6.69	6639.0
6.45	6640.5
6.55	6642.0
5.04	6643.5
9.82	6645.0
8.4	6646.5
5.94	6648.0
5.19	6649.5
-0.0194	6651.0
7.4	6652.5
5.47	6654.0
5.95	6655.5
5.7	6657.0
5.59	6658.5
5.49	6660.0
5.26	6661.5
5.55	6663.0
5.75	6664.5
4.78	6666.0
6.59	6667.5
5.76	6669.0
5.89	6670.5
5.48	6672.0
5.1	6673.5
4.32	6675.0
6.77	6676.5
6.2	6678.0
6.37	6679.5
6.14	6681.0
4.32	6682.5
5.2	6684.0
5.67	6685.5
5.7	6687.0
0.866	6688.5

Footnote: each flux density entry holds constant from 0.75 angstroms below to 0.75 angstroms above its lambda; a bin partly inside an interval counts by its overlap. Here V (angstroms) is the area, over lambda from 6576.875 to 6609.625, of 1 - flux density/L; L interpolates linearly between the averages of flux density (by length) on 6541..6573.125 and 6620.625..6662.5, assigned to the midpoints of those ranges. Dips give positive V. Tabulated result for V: 7.77 angstroms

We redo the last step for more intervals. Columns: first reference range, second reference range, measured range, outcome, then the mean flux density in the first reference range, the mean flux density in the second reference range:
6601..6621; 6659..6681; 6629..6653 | -2.7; 5.66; 5.68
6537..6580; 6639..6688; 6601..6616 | 4.5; 10.6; 5.73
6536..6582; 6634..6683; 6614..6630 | 4.0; 10.5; 5.79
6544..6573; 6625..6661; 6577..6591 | 1.3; 13.1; 6.12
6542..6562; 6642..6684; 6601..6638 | 5.9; 9.26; 5.72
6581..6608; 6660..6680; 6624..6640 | 1.0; 7.86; 5.66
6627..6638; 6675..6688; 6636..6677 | 1.7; 6.45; 5.62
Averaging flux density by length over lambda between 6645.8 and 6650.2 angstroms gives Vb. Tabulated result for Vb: 6.5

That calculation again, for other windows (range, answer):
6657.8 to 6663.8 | 5.47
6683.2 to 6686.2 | 5.41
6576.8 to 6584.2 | 11.4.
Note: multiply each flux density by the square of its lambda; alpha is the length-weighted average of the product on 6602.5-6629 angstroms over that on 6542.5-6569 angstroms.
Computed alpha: 0.42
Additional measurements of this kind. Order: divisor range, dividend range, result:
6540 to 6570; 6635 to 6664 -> 0.47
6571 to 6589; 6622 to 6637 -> 0.71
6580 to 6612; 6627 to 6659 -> 0.83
